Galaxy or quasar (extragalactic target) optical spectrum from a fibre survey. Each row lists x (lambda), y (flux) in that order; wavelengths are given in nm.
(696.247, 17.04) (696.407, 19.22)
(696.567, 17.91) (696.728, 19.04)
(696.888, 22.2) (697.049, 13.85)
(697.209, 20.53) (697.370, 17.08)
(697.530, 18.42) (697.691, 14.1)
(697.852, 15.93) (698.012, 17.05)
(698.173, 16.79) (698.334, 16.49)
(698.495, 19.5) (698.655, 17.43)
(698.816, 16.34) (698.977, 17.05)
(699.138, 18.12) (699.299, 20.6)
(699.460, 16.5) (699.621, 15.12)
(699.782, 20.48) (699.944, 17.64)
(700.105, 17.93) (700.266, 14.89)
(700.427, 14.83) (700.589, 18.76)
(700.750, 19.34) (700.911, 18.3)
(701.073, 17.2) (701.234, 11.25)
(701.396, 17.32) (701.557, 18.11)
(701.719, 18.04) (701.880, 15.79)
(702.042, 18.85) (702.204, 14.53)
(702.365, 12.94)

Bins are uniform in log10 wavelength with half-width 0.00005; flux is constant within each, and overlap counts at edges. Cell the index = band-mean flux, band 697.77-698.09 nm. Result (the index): 16.5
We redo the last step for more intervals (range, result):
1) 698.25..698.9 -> 17.4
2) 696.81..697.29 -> 18.8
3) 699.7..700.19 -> 18.6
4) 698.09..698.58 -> 17.6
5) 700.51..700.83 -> 19.1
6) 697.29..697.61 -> 17.8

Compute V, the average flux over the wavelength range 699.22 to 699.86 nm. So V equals 18.2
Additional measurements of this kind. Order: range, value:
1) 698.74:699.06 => 16.7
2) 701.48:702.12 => 17.7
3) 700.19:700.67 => 16.2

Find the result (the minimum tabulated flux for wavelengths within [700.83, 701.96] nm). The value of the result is 11.25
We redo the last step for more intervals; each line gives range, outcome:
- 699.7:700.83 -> 14.83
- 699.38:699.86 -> 15.12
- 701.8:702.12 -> 15.79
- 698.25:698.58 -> 16.49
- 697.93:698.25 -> 16.79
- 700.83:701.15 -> 17.2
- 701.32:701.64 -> 17.32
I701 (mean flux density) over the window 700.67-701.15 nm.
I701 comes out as 18.3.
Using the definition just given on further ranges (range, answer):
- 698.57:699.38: 17.9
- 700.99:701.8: 16.4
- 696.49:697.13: 18.3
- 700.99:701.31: 14.3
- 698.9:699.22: 17.6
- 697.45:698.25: 16.5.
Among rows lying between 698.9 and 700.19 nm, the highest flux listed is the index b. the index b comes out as 20.6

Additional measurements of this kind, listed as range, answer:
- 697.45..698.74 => 19.5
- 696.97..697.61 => 20.53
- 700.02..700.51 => 17.93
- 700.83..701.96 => 18.3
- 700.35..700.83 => 19.34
